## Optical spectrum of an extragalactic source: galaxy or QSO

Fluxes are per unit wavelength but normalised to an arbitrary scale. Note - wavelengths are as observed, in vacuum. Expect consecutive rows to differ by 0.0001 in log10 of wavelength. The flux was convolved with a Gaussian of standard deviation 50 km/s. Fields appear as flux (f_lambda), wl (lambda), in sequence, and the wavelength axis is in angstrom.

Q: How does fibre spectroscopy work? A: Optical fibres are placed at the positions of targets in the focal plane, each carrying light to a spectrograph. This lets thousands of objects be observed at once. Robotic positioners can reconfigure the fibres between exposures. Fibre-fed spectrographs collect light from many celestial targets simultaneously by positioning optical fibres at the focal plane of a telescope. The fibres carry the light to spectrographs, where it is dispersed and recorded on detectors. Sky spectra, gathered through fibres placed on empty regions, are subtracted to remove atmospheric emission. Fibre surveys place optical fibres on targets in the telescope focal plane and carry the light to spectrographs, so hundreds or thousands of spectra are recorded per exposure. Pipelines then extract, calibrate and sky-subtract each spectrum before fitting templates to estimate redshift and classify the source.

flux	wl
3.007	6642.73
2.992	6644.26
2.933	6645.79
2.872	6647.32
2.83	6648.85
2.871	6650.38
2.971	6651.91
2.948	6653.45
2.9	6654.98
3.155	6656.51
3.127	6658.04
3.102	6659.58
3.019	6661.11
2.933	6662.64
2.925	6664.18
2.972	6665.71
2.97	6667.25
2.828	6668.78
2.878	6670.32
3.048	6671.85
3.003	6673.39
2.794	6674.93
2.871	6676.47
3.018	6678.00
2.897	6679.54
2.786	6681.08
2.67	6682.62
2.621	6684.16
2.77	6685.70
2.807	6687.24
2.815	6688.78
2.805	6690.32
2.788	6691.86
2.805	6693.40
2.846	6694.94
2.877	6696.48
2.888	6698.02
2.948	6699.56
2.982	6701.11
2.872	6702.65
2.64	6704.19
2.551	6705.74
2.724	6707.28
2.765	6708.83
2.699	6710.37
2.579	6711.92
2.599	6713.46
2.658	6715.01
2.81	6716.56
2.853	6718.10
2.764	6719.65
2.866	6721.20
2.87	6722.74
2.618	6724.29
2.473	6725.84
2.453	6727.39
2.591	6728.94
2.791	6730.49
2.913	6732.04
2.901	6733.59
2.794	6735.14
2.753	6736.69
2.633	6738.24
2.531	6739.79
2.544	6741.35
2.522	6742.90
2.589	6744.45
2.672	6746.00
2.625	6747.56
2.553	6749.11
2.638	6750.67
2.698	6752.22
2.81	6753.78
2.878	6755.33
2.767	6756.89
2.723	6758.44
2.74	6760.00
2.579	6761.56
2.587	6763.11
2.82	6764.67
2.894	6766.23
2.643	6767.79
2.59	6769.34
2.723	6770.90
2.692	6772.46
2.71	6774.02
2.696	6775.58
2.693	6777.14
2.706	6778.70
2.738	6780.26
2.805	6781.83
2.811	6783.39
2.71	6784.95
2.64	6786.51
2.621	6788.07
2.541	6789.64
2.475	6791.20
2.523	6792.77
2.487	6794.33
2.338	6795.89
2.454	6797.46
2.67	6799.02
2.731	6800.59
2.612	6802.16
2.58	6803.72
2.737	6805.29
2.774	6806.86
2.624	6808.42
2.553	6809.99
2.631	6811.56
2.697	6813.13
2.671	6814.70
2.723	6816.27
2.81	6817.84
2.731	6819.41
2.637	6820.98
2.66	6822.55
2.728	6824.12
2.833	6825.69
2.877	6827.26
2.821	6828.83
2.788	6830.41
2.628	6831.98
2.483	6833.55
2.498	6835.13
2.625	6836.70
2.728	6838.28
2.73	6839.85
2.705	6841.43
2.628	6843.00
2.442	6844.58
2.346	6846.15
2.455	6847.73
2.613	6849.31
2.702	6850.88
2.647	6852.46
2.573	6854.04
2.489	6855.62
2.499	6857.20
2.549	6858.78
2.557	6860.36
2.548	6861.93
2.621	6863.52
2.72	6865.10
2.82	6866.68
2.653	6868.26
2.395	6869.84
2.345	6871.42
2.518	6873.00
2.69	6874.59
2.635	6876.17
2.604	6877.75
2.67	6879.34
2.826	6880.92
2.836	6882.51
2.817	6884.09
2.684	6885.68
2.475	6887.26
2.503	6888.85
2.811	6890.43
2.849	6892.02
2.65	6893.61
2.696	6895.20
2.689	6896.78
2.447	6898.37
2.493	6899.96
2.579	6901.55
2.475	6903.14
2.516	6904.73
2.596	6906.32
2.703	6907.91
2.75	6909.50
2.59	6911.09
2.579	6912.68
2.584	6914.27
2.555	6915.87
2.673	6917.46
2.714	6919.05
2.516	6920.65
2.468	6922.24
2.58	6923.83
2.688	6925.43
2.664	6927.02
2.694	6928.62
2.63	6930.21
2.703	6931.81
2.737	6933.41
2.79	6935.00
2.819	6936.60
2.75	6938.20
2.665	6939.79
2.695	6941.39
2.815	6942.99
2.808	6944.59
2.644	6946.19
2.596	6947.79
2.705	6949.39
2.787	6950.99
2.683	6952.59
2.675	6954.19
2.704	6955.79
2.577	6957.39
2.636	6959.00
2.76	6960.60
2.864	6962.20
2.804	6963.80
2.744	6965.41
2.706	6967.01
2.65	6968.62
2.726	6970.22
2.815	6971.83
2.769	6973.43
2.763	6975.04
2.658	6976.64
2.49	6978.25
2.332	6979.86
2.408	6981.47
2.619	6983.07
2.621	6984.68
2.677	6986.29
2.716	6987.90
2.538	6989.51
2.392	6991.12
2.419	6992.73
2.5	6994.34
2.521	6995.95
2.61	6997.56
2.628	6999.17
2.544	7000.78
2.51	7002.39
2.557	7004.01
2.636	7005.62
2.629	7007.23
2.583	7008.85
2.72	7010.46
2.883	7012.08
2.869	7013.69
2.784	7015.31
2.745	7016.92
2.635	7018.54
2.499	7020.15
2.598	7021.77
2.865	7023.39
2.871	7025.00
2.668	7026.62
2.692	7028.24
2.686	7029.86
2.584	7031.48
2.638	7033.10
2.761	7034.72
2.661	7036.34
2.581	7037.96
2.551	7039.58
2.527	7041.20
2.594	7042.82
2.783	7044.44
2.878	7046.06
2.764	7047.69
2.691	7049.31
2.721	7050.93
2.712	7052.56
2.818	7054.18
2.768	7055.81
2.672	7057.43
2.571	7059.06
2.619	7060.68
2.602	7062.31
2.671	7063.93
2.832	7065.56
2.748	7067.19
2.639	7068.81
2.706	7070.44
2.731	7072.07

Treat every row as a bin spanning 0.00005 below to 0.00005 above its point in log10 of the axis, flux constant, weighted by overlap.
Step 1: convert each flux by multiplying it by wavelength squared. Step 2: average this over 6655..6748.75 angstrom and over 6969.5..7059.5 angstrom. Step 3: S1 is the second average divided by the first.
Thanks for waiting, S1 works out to 1.04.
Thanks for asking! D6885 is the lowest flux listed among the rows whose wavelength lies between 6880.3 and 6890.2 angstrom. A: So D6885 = 2.475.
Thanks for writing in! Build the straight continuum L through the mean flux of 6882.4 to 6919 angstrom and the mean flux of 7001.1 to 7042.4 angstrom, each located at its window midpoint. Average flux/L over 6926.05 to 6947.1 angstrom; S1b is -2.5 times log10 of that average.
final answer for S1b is -0.033 mag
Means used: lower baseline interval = 2.63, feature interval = 2.72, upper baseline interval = 2.67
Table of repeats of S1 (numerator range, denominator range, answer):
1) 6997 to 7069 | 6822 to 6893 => 1.07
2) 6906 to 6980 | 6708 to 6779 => 1.05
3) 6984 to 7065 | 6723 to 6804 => 1.08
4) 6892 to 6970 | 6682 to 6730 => 1.04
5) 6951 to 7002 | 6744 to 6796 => 1.05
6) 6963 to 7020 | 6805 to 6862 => 1.04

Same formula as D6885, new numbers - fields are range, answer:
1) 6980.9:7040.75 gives 2.392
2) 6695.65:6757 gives 2.453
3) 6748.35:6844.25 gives 2.338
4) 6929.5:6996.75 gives 2.332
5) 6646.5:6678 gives 2.794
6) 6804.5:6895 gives 2.345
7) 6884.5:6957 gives 2.447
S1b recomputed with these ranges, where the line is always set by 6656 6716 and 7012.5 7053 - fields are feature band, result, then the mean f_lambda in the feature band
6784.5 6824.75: 0.07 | 2.63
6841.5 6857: 0.09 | 2.55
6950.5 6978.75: 0.00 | 2.71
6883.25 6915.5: 0.05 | 2.62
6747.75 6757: 0.04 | 2.71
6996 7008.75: 0.05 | 2.58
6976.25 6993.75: 0.08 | 2.53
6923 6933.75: 0.03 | 2.67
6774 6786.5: 0.03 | 2.73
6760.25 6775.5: 0.05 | 2.7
